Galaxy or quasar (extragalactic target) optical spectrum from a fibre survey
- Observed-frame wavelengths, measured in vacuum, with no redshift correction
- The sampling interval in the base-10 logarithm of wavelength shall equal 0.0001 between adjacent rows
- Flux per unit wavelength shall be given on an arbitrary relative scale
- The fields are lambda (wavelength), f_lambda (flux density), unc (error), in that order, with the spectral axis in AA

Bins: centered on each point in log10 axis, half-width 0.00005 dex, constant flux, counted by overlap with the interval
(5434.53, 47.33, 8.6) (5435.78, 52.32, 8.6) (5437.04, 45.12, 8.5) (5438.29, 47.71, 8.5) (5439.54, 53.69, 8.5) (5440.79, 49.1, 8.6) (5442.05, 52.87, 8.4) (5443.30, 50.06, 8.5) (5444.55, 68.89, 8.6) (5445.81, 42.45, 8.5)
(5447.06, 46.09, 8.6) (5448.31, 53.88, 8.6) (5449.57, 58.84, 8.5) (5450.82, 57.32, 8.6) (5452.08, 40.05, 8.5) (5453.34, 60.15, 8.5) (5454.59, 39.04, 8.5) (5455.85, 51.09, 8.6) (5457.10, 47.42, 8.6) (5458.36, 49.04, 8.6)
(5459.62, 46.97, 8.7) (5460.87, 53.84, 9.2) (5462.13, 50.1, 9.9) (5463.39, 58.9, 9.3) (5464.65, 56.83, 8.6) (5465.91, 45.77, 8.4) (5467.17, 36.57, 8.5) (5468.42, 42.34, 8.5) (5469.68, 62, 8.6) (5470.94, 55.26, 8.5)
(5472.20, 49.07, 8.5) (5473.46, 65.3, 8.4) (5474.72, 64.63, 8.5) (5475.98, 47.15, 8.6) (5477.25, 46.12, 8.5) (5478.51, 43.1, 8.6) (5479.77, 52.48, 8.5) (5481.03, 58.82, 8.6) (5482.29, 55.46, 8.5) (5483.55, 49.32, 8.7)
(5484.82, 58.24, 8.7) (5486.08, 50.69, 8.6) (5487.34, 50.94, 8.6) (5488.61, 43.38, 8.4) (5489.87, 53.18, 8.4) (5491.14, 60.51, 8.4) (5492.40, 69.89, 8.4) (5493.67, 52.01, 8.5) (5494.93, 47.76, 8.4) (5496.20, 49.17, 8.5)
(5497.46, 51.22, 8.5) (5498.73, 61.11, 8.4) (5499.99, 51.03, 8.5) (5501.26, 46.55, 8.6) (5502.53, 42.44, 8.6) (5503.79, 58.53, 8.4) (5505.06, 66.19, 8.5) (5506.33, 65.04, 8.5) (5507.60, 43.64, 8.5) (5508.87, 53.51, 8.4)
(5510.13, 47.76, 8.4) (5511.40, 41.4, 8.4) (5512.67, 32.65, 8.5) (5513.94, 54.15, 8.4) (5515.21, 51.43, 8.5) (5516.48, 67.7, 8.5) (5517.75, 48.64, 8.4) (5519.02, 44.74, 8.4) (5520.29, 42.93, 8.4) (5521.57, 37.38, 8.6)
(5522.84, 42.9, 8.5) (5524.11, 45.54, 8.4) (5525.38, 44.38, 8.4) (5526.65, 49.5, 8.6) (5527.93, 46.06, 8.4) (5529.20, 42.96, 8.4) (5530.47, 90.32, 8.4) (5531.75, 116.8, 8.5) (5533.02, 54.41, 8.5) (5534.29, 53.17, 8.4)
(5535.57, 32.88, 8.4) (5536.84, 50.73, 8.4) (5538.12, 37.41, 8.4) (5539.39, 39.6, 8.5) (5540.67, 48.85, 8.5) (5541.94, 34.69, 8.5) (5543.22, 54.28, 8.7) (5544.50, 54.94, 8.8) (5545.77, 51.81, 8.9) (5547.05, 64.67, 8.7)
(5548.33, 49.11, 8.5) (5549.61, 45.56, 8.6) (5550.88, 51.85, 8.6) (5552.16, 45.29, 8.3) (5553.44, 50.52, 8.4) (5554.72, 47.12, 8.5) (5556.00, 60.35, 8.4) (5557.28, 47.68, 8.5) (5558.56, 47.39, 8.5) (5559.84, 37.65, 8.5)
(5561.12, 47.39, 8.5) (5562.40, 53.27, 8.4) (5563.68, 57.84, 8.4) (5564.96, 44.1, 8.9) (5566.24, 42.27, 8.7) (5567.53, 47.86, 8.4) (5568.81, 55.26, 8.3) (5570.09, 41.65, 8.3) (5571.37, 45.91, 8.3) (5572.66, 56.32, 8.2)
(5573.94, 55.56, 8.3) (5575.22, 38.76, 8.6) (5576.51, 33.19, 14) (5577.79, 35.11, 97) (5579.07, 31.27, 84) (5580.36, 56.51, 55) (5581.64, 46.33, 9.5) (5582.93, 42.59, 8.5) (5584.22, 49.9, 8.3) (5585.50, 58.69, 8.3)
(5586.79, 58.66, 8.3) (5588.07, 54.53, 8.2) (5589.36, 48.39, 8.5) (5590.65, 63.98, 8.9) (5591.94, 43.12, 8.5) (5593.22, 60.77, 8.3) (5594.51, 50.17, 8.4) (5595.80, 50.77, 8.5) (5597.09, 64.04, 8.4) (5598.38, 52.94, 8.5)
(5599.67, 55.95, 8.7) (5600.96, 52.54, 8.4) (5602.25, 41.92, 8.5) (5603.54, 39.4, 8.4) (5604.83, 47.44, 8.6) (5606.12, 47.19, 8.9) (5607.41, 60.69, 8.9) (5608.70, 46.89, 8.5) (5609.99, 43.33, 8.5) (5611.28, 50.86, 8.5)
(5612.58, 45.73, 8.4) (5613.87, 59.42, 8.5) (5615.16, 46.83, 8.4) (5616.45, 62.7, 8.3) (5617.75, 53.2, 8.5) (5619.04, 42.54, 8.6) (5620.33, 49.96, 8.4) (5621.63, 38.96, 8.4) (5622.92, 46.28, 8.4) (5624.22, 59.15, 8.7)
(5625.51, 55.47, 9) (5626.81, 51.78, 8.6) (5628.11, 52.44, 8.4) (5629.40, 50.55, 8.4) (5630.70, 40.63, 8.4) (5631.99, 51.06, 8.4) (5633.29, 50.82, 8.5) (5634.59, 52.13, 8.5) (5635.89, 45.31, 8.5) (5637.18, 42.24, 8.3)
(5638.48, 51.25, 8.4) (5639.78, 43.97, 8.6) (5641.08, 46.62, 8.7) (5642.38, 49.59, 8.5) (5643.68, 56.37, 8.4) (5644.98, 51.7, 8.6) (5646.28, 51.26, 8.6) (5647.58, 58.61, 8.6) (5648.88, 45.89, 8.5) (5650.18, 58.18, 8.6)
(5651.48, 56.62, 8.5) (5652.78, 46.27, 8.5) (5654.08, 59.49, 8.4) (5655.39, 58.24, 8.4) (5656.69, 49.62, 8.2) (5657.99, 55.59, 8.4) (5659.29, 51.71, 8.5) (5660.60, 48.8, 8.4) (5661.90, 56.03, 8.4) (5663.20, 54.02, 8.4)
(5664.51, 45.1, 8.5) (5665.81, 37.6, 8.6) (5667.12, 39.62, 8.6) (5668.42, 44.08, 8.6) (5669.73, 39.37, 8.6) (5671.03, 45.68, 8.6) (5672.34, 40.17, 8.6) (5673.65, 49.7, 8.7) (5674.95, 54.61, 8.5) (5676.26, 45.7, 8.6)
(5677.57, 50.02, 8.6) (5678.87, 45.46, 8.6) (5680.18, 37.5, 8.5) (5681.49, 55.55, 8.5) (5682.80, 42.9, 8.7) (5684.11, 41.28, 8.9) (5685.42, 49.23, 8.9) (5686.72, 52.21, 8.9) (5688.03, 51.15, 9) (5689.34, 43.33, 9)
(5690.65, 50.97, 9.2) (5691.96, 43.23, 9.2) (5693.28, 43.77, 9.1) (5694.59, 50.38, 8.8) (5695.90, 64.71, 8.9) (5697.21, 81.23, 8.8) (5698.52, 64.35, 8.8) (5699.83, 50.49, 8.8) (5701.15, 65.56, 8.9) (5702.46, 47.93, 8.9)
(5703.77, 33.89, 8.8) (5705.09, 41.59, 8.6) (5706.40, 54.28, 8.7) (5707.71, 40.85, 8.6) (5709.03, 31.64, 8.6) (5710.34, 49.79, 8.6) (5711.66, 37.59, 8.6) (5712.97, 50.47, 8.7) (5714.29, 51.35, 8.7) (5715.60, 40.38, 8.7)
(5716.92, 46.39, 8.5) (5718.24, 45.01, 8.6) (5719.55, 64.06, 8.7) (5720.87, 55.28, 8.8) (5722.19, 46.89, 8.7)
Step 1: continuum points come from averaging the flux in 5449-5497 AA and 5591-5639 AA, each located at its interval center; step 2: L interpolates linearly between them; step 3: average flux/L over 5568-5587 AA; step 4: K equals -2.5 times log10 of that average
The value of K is 0.09 mag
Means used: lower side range 52.1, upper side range 50.3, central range 46.8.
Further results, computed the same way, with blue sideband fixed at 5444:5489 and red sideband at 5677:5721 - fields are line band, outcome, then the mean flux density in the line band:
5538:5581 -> 0.07 mag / 47.5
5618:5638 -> 0.03 mag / 48.7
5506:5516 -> 0.06 mag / 48.5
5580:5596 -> -0.05 mag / 52.6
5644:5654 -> -0.07 mag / 53.2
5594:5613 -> 0.00 mag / 50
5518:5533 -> -0.08 mag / 54.7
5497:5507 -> -0.08 mag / 55.3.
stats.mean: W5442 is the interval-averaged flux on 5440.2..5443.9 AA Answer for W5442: 50.6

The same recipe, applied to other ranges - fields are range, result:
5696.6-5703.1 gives 61.8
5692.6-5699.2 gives 60.8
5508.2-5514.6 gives 45.9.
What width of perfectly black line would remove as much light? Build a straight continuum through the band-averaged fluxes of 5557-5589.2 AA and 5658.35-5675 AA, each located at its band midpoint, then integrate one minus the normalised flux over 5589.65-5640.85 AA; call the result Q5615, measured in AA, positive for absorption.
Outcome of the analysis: -3.6 AA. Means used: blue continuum 47.4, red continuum 46.5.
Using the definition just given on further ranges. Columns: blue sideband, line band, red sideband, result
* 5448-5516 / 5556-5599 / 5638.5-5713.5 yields 1.1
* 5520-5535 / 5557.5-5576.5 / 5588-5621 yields 2.1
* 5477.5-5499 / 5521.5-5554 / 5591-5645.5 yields 0.2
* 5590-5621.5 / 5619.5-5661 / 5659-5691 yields -1.6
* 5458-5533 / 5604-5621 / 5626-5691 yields -0.1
